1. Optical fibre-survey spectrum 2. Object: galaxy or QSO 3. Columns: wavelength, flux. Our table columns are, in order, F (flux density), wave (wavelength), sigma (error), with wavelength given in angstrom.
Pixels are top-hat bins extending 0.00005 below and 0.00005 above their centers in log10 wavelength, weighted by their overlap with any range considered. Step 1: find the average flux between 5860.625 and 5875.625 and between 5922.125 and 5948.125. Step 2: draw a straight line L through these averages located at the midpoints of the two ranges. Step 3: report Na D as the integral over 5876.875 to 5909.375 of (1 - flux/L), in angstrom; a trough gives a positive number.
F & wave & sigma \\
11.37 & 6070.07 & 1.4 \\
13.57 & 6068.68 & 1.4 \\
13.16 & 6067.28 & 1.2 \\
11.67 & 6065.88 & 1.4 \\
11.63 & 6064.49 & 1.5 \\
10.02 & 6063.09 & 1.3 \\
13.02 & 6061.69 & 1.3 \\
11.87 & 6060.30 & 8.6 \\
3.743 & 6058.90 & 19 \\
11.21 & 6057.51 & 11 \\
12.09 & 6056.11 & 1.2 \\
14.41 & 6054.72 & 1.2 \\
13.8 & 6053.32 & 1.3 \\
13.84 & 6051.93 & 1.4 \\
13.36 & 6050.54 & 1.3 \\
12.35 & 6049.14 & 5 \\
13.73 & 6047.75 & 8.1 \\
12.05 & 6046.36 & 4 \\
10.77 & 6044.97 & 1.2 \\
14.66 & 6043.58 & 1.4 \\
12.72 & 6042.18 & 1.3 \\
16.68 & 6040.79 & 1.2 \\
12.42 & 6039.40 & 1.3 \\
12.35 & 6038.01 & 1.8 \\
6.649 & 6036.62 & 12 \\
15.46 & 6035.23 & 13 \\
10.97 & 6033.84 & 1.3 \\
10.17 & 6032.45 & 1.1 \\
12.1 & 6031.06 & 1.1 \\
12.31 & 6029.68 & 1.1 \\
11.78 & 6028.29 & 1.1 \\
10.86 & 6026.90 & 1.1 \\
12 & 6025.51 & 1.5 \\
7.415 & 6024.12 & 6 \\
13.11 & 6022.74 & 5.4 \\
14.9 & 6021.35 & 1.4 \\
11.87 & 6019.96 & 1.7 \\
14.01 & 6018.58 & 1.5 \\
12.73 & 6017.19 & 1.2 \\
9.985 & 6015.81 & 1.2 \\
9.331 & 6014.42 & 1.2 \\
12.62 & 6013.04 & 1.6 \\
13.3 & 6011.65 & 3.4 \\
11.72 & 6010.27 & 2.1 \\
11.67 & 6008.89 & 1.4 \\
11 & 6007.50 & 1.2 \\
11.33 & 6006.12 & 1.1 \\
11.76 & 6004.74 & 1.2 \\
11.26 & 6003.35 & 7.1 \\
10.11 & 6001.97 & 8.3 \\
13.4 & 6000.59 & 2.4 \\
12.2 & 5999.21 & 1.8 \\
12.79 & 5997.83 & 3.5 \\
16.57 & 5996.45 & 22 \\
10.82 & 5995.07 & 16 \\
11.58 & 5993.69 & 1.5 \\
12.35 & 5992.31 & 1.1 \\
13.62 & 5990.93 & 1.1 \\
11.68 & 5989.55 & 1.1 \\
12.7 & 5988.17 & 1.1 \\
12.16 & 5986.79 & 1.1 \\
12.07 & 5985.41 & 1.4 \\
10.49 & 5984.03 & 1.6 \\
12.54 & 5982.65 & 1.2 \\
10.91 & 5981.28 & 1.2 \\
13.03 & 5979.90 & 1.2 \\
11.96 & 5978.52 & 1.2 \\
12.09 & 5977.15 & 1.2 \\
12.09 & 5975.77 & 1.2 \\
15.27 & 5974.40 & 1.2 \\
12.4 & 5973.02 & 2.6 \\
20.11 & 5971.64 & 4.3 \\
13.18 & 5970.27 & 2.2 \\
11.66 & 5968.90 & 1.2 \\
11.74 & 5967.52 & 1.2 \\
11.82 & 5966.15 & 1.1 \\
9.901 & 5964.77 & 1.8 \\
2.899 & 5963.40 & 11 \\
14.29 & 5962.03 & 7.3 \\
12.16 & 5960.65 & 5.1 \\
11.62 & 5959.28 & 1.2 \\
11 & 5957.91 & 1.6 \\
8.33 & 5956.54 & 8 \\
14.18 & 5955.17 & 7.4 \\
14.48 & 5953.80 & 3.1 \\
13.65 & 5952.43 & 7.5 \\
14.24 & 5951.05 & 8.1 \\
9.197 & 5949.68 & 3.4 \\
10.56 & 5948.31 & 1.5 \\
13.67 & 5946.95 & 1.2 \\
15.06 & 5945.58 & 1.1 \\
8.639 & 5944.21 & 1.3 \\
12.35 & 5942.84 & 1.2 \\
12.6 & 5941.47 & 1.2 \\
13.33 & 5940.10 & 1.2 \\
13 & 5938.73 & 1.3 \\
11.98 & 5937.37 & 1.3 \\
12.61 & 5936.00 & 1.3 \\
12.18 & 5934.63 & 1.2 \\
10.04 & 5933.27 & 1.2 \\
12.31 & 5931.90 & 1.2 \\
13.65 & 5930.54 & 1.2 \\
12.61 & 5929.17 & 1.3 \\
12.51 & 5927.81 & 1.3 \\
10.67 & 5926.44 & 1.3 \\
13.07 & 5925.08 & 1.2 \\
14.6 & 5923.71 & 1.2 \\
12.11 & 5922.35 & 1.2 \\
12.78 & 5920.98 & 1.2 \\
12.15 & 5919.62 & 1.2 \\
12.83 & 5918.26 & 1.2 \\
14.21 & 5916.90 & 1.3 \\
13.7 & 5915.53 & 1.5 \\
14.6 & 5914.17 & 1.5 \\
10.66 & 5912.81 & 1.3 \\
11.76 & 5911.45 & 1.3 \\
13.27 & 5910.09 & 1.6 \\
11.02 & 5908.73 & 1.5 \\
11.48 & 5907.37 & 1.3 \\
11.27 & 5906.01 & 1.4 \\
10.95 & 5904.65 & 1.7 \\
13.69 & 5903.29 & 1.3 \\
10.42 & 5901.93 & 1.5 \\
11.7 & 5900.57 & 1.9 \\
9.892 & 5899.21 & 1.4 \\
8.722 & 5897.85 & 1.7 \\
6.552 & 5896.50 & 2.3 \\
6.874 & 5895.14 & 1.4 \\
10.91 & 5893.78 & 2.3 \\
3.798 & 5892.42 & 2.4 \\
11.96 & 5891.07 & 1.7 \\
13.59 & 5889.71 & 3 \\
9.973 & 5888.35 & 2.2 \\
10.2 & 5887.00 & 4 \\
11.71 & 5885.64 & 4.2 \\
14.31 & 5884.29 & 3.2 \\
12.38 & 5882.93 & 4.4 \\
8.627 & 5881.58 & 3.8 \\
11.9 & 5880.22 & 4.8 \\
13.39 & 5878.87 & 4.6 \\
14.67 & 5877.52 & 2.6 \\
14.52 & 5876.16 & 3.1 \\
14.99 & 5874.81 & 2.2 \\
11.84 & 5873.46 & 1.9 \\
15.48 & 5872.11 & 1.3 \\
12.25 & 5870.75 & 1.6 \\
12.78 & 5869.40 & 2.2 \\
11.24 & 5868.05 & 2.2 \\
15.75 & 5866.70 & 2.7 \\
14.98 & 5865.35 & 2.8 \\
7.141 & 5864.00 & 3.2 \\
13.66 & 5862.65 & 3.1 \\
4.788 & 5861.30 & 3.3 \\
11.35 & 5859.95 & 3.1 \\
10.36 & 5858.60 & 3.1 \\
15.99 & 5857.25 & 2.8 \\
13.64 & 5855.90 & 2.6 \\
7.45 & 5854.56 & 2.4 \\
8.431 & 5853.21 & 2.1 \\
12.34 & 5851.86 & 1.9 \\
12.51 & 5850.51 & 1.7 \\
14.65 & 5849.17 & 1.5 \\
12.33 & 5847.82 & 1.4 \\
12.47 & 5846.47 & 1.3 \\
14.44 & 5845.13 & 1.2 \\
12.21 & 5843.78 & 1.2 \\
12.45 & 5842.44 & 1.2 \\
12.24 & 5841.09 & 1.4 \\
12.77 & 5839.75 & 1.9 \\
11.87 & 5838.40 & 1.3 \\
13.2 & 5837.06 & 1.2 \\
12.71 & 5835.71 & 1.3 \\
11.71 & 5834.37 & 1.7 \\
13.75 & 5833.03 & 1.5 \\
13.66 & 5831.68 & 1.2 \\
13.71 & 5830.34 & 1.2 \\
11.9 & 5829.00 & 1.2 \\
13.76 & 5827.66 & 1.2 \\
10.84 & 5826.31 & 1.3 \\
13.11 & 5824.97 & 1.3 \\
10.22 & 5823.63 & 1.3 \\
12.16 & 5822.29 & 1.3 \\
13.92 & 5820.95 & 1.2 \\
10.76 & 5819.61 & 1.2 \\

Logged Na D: 4.00 angstrom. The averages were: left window 12.3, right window 12.4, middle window 10.8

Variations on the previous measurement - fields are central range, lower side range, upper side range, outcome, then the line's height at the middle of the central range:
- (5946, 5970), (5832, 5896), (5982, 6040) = 0.7 angstrom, 11.9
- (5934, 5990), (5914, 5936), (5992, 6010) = 0.9 angstrom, 12.4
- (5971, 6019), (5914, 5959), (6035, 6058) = 1.1 angstrom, 12.7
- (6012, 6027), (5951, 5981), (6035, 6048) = 0.9 angstrom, 12.5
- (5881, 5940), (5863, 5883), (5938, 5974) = 4.4 angstrom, 12.5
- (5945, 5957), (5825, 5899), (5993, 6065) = -0.7 angstrom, 11.9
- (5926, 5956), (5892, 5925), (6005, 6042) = -2.4 angstrom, 11.5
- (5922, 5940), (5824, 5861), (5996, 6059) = -0.3 angstrom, 12.2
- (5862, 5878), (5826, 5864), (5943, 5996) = -1.5 angstrom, 12.1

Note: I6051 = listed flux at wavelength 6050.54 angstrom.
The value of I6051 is 13.36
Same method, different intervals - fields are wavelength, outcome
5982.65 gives 12.54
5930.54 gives 13.65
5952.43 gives 13.65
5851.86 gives 12.34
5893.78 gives 10.91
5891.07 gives 11.96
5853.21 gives 8.431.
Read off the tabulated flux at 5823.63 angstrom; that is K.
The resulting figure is 10.22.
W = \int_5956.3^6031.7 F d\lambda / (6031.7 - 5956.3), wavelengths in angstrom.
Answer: 12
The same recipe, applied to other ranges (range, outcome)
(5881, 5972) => 11.7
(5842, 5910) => 11.6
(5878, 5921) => 11.3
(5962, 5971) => 10.6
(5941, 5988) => 12.1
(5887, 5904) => 9.86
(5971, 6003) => 12.7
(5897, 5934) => 12.1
